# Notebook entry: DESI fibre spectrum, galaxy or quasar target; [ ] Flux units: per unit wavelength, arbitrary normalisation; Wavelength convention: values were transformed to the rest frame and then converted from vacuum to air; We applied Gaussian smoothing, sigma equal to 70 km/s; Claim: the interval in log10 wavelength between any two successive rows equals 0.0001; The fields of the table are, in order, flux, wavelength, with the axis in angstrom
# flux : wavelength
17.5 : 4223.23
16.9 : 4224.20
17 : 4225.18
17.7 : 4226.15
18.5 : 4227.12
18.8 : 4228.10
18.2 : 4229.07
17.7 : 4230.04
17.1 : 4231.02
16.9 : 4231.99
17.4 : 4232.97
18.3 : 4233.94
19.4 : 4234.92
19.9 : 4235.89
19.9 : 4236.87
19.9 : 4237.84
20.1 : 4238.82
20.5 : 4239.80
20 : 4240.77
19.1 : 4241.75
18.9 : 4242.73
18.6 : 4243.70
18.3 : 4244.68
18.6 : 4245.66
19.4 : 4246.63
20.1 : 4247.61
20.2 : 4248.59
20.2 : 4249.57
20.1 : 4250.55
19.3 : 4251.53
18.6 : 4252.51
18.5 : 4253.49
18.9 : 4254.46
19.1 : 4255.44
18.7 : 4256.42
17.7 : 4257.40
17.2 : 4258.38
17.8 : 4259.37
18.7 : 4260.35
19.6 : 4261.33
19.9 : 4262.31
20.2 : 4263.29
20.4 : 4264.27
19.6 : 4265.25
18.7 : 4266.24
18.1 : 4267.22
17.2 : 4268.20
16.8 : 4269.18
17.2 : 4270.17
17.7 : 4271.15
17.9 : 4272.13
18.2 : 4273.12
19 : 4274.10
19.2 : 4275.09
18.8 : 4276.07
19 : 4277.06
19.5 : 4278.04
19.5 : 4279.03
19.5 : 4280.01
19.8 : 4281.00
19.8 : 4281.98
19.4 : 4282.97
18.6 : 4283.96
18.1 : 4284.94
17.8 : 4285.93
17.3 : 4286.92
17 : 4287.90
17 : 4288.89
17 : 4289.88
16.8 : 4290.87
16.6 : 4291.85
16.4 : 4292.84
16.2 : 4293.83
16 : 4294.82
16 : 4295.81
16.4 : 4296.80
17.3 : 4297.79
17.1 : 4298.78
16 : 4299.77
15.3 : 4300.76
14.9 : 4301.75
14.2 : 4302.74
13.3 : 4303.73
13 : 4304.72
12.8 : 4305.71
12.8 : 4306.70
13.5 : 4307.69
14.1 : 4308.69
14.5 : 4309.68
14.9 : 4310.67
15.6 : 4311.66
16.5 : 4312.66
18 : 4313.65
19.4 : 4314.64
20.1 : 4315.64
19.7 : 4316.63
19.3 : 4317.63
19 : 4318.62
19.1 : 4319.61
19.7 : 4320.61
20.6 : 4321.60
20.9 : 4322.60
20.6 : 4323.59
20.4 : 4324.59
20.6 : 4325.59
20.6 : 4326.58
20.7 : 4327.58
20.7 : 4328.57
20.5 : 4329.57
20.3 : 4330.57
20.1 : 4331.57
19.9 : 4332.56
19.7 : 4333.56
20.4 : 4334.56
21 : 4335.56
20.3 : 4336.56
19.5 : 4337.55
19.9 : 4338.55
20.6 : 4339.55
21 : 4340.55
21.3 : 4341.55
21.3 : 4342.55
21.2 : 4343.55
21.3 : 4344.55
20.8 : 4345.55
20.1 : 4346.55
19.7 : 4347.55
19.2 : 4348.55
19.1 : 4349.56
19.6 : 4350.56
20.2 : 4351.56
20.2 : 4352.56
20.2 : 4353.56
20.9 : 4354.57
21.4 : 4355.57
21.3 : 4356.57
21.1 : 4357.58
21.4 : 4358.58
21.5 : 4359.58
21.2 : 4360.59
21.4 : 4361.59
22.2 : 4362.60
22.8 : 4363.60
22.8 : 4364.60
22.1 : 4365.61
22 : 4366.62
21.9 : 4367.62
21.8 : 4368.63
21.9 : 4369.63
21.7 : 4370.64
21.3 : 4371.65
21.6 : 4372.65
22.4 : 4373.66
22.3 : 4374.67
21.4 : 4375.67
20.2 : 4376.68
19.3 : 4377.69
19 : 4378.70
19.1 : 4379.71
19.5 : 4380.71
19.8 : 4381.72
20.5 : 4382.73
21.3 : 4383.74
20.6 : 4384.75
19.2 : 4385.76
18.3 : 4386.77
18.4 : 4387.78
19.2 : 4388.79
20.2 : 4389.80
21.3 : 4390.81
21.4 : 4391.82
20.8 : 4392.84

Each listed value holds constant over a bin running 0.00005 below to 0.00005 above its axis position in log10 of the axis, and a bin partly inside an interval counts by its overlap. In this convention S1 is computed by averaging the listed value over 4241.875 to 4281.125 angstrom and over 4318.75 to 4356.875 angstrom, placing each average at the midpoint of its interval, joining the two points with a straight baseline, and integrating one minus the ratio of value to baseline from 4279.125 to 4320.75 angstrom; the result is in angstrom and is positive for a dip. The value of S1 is 6.0 angstrom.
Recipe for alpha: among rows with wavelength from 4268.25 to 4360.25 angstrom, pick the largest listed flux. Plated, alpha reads 21.5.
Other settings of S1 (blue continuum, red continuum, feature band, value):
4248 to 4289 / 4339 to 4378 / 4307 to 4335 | 1.78 angstrom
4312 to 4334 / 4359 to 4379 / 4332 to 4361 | 0.25 angstrom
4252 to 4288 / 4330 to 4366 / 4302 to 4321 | 3.39 angstrom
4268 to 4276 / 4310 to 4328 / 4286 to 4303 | 1.97 angstrom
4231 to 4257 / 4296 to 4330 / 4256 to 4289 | -0.27 angstrom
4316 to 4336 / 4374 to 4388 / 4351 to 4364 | -0.73 angstrom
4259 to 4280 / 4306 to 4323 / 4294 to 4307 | 2.03 angstrom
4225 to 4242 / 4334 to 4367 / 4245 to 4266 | -0.05 angstrom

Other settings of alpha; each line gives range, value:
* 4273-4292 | 19.8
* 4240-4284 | 20.4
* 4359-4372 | 22.8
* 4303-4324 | 20.9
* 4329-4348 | 21.3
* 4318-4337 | 21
